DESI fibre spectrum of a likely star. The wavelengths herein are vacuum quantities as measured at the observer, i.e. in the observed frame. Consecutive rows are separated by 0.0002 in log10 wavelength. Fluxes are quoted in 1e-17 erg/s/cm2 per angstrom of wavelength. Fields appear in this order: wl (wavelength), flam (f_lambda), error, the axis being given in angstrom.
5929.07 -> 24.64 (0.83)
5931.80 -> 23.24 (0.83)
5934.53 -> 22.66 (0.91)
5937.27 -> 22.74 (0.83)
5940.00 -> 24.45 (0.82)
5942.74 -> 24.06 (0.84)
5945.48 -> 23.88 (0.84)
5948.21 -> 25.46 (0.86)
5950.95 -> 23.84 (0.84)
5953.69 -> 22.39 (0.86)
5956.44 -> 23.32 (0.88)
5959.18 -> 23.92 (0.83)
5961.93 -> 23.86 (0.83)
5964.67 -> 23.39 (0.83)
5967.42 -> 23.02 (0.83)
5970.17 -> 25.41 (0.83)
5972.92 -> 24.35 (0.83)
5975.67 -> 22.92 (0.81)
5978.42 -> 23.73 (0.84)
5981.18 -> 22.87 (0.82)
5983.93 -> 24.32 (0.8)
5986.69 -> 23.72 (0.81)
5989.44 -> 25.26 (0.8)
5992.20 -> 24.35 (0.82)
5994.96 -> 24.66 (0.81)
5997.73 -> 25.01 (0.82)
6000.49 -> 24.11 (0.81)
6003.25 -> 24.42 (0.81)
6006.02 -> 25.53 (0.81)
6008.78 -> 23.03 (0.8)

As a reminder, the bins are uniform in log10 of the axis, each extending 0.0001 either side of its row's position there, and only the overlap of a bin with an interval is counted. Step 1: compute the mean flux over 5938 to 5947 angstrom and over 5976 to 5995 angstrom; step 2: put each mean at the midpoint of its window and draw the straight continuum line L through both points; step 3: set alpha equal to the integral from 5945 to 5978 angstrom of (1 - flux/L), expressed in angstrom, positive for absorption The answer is 0.3 angstrom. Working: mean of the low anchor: 24.1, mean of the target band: 23.8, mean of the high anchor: 24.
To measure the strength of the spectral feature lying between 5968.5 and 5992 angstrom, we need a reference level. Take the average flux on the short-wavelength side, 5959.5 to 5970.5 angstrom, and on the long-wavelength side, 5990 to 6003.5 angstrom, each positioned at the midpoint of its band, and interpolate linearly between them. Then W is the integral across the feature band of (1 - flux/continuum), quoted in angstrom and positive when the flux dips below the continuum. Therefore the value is 0.07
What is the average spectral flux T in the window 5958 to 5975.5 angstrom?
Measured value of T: 23.9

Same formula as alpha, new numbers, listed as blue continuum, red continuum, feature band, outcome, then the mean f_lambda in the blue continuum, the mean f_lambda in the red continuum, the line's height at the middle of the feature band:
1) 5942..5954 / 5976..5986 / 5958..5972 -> -0.1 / 24.1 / 23.6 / 23.8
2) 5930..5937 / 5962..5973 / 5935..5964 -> -0.3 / 23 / 24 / 23.5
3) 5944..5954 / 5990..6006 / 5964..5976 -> 0.2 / 24.1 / 24.6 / 24.3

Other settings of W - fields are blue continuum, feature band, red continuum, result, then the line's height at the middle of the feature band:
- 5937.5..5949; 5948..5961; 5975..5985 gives 0.2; 24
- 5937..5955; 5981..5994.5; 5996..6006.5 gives 0.1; 24.5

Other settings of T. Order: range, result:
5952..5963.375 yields 23.4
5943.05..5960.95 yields 23.8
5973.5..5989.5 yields 23.7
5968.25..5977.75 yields 24.1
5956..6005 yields 24.1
